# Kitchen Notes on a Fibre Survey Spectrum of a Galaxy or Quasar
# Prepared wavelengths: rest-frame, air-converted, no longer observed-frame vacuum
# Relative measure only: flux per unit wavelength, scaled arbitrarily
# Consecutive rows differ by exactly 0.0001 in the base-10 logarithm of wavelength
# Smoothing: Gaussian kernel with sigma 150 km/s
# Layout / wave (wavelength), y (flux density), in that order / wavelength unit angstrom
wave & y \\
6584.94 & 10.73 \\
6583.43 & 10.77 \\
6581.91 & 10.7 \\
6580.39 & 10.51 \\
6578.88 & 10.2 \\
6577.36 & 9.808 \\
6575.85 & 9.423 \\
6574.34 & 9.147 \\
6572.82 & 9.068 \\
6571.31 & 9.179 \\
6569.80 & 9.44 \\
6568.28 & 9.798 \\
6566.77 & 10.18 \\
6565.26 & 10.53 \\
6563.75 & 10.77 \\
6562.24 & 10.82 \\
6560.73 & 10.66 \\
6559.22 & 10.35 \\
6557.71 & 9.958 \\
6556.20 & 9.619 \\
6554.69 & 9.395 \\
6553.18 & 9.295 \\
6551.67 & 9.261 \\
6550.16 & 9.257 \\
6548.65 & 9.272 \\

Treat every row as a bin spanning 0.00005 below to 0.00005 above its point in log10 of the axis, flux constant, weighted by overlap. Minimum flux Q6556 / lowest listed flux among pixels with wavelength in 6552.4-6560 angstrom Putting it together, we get 9.295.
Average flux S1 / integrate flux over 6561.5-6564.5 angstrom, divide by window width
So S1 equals 10.8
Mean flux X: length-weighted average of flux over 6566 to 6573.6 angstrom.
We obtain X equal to 9.53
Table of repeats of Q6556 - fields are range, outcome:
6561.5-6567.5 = 10.18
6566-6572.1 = 9.179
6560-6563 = 10.66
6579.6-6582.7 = 10.51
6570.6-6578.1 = 9.068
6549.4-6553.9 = 9.257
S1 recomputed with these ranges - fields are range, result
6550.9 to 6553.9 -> 9.27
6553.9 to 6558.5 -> 9.66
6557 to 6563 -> 10.5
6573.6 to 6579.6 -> 9.65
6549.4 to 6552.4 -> 9.25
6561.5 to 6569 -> 10.4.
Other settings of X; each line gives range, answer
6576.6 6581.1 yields 10.2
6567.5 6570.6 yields 9.61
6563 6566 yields 10.7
